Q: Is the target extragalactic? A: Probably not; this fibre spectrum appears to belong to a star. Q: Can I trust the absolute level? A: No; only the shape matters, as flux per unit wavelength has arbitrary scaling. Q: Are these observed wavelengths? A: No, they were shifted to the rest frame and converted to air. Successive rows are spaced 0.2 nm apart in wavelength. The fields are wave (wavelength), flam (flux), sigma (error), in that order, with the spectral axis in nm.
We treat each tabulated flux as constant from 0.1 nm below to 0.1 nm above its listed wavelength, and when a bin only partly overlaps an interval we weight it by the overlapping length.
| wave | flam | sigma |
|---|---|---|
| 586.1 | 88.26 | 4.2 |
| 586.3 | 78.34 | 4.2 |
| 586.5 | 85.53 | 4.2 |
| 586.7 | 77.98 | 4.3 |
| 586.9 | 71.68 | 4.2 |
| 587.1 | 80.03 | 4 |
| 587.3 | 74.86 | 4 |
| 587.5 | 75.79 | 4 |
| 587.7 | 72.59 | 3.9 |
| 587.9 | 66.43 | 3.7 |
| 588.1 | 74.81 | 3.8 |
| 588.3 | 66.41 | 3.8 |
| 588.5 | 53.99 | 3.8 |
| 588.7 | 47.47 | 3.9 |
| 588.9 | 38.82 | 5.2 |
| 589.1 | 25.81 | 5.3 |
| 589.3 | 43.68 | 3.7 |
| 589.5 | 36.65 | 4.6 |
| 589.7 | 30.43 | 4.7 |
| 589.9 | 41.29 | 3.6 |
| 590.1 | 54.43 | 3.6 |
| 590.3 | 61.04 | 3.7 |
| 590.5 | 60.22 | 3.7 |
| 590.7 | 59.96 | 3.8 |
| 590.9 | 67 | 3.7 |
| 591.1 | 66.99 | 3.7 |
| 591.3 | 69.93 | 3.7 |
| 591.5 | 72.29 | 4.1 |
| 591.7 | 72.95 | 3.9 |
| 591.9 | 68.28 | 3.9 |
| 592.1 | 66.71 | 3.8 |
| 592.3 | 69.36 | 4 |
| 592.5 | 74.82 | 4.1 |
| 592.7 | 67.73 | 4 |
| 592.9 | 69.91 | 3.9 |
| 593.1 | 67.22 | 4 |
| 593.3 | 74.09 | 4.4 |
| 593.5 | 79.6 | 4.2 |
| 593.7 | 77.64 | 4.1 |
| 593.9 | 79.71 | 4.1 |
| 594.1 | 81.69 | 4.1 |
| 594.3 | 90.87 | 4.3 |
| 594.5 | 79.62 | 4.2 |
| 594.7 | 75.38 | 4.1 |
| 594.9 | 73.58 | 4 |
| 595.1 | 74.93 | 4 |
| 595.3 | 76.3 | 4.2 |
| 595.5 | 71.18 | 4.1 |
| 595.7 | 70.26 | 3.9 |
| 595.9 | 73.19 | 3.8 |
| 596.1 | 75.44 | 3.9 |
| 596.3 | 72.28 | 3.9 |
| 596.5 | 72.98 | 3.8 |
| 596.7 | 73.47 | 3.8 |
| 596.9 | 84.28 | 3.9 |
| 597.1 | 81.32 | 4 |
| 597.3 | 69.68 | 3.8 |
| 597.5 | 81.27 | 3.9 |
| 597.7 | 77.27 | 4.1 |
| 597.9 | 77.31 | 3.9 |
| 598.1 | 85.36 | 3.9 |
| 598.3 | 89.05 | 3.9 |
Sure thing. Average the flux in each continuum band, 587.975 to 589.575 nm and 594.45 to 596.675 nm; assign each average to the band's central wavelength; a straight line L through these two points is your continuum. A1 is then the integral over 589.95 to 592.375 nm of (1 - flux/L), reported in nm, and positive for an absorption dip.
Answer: -0.31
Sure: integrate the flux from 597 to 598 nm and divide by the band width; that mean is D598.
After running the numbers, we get 77.4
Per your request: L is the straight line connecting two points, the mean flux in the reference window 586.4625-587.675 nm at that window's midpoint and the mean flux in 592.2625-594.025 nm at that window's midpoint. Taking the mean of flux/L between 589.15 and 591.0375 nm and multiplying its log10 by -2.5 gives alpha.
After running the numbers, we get 0.44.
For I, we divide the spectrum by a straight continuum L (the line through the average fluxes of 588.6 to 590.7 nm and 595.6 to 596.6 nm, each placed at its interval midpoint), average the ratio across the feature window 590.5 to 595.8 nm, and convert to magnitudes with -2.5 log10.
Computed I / -0.22 mag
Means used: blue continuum 44.7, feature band 72.8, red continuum 72.8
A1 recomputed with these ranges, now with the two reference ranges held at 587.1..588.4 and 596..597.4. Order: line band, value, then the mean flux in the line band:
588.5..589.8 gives 0.61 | 38.4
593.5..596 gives -0.07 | 77.1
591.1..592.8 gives 0.09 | 70.1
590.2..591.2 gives 0.14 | 63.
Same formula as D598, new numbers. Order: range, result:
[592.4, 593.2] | 69.9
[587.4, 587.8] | 74.2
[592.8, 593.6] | 72.7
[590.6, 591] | 63.5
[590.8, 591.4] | 68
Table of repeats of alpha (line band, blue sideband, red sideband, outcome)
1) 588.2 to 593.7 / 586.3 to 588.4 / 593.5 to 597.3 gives 0.256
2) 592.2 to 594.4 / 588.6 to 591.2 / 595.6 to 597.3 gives -0.208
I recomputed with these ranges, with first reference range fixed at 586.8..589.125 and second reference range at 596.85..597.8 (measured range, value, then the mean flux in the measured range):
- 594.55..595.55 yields 0.00 mag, 74.7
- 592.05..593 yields 0.01 mag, 69.9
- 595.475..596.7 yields 0.06 mag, 72.7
